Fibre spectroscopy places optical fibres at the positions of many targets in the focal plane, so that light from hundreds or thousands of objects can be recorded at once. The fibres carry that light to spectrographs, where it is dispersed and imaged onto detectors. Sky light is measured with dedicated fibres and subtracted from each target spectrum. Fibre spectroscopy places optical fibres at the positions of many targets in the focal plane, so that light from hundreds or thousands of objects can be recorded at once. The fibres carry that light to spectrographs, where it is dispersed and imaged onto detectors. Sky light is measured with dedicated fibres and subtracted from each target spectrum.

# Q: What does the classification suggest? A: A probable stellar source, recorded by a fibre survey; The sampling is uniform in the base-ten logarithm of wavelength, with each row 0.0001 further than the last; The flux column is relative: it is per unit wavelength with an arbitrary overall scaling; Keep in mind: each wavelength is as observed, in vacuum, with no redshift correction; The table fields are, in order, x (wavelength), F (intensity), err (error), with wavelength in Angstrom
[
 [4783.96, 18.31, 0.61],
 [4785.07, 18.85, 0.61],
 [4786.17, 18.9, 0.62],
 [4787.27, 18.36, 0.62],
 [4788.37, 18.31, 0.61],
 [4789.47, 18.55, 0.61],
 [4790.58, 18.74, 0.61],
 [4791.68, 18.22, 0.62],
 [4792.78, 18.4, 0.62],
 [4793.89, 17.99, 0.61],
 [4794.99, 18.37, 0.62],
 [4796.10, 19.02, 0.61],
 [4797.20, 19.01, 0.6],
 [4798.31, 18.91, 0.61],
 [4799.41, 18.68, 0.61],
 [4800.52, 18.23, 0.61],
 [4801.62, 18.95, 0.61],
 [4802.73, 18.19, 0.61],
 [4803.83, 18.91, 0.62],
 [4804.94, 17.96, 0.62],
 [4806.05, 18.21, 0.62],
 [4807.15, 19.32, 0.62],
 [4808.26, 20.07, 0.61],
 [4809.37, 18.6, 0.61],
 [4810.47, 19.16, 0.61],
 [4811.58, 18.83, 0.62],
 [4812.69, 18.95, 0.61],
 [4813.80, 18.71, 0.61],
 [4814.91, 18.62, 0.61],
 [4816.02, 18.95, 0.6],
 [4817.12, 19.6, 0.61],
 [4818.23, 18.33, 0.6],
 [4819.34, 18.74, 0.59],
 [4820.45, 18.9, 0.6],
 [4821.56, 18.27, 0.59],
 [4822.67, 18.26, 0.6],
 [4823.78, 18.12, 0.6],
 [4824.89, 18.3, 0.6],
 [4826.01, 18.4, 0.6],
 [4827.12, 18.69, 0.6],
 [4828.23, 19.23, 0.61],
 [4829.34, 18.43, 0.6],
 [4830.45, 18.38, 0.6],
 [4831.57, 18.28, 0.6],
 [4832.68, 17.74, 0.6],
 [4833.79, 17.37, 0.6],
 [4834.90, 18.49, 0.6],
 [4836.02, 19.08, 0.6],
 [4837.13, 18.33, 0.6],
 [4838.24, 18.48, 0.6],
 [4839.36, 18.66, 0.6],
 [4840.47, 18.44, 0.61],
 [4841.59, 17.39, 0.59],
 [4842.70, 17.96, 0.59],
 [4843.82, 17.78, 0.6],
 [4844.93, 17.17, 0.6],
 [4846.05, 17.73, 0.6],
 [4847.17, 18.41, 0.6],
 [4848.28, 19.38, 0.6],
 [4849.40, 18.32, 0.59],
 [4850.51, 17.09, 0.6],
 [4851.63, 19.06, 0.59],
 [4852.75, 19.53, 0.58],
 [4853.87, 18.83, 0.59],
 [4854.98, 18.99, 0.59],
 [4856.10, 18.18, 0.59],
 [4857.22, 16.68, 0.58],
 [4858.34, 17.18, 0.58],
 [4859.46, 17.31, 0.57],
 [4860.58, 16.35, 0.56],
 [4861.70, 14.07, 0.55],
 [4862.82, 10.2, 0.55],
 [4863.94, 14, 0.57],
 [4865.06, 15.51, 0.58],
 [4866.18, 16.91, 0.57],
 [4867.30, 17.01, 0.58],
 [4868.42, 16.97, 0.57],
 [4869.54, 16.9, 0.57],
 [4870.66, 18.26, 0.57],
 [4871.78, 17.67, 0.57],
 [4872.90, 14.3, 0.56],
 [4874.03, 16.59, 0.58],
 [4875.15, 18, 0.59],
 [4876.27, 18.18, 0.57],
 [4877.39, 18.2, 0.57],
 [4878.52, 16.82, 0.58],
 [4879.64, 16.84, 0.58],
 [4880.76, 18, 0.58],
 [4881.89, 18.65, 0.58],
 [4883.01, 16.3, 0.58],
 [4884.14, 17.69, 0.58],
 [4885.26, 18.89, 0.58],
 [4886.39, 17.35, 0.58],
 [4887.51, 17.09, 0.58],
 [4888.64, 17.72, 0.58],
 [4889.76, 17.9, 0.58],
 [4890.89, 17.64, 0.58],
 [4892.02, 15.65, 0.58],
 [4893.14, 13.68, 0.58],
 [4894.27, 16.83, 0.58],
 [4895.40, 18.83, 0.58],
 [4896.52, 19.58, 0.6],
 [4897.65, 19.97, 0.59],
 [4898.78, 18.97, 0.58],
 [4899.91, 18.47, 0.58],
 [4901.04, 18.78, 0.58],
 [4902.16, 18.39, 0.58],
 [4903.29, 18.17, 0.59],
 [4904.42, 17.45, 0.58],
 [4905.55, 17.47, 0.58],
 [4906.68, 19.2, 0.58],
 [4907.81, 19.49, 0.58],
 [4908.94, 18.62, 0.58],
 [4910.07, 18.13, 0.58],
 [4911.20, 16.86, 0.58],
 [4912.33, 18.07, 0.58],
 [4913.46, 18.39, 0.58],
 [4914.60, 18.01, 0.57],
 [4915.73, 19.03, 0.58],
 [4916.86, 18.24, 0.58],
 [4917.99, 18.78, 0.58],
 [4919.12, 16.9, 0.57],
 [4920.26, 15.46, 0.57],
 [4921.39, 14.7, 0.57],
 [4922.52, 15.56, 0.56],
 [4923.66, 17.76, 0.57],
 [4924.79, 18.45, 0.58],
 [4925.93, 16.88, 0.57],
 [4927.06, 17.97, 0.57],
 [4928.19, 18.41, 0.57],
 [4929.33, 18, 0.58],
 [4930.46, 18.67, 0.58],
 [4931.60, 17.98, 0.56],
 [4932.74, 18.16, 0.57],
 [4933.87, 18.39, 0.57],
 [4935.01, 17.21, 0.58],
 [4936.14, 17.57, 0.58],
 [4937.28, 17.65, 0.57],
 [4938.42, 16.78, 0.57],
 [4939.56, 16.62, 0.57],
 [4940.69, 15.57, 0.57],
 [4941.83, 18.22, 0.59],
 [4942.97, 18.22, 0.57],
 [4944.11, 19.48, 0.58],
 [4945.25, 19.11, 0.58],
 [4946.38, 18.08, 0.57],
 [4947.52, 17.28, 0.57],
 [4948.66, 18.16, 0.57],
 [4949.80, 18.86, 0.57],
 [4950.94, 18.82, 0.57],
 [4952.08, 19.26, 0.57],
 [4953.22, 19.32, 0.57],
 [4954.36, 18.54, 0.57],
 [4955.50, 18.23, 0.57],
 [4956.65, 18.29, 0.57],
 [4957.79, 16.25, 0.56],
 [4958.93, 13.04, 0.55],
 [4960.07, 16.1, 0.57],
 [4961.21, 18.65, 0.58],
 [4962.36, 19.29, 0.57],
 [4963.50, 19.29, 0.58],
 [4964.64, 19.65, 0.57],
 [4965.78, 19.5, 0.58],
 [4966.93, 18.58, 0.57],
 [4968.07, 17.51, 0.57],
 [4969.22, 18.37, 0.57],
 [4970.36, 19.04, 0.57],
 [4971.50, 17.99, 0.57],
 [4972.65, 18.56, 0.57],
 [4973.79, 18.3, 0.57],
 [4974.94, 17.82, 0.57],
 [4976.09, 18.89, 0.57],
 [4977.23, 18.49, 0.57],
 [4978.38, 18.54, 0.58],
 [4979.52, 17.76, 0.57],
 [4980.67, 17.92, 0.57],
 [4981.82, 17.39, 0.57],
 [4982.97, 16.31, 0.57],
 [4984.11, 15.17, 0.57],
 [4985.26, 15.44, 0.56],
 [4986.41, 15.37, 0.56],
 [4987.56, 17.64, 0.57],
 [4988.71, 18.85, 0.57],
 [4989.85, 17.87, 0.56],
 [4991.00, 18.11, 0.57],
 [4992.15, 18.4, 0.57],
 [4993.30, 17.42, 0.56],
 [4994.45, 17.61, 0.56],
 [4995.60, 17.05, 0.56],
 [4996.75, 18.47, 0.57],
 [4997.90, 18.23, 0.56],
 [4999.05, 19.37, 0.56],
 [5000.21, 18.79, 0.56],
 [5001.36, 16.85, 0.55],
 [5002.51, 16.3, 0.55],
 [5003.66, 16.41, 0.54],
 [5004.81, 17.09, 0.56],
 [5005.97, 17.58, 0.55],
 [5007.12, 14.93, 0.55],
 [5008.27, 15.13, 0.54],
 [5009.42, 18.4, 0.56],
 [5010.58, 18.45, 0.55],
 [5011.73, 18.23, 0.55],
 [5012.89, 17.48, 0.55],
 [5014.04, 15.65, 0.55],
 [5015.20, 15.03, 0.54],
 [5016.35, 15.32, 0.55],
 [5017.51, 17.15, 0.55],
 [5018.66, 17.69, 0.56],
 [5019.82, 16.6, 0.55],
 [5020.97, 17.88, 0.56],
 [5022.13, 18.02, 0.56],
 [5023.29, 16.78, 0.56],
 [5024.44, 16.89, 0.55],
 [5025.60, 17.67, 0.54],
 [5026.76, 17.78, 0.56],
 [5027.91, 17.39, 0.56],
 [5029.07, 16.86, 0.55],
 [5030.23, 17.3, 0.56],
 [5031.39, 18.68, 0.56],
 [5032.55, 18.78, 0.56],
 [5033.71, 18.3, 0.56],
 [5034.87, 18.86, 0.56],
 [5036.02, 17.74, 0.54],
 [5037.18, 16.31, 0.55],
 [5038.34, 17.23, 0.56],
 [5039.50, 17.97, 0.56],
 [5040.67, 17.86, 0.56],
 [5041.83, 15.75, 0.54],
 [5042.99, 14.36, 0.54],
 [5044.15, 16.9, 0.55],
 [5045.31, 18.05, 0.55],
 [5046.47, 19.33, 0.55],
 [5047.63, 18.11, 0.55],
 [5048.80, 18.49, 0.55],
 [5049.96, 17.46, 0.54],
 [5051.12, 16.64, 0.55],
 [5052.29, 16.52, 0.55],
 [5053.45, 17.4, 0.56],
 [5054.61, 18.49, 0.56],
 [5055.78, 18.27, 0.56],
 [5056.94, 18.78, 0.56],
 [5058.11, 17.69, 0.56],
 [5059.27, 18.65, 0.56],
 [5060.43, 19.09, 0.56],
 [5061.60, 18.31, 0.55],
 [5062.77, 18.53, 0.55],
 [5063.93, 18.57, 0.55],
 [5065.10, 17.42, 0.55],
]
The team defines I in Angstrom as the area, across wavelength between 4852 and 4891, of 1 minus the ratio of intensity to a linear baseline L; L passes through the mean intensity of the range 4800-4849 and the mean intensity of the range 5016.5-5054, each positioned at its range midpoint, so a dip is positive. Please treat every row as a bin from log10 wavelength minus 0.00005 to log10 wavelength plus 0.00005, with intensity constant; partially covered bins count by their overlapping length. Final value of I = 2.6 Angstrom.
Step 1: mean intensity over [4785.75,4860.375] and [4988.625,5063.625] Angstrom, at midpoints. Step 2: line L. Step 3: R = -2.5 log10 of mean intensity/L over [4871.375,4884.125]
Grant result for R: 0.06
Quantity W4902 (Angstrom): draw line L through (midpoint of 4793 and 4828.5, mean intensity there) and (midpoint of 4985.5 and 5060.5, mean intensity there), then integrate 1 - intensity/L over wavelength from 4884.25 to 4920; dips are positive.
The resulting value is 0.3 Angstrom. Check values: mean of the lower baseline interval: 18.7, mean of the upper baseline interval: 17.5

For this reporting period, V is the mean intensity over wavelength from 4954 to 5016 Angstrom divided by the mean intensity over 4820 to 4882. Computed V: 1.0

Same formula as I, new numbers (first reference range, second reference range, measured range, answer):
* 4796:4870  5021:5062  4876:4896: 0.7 Angstrom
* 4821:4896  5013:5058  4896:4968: -2.3 Angstrom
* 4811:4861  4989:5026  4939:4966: -0.7 Angstrom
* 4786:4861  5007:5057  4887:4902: 0.2 Angstrom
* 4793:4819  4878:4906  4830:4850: 0.2 Angstrom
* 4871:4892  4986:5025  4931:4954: -0.9 Angstrom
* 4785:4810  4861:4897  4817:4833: -0.4 Angstrom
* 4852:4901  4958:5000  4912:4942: 0.0 Angstrom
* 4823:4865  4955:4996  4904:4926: 0.0 Angstrom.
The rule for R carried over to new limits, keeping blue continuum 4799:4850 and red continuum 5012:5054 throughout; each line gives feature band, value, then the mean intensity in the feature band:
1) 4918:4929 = 0.06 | 17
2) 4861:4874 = 0.17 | 15.7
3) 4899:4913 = -0.02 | 18.3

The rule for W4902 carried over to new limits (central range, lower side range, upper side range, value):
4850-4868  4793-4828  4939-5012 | 1.7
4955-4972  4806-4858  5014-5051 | -0.2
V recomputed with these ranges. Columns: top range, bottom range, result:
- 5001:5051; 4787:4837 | 0.93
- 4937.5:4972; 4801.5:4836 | 0.97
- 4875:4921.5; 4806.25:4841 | 0.96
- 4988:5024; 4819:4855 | 0.94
